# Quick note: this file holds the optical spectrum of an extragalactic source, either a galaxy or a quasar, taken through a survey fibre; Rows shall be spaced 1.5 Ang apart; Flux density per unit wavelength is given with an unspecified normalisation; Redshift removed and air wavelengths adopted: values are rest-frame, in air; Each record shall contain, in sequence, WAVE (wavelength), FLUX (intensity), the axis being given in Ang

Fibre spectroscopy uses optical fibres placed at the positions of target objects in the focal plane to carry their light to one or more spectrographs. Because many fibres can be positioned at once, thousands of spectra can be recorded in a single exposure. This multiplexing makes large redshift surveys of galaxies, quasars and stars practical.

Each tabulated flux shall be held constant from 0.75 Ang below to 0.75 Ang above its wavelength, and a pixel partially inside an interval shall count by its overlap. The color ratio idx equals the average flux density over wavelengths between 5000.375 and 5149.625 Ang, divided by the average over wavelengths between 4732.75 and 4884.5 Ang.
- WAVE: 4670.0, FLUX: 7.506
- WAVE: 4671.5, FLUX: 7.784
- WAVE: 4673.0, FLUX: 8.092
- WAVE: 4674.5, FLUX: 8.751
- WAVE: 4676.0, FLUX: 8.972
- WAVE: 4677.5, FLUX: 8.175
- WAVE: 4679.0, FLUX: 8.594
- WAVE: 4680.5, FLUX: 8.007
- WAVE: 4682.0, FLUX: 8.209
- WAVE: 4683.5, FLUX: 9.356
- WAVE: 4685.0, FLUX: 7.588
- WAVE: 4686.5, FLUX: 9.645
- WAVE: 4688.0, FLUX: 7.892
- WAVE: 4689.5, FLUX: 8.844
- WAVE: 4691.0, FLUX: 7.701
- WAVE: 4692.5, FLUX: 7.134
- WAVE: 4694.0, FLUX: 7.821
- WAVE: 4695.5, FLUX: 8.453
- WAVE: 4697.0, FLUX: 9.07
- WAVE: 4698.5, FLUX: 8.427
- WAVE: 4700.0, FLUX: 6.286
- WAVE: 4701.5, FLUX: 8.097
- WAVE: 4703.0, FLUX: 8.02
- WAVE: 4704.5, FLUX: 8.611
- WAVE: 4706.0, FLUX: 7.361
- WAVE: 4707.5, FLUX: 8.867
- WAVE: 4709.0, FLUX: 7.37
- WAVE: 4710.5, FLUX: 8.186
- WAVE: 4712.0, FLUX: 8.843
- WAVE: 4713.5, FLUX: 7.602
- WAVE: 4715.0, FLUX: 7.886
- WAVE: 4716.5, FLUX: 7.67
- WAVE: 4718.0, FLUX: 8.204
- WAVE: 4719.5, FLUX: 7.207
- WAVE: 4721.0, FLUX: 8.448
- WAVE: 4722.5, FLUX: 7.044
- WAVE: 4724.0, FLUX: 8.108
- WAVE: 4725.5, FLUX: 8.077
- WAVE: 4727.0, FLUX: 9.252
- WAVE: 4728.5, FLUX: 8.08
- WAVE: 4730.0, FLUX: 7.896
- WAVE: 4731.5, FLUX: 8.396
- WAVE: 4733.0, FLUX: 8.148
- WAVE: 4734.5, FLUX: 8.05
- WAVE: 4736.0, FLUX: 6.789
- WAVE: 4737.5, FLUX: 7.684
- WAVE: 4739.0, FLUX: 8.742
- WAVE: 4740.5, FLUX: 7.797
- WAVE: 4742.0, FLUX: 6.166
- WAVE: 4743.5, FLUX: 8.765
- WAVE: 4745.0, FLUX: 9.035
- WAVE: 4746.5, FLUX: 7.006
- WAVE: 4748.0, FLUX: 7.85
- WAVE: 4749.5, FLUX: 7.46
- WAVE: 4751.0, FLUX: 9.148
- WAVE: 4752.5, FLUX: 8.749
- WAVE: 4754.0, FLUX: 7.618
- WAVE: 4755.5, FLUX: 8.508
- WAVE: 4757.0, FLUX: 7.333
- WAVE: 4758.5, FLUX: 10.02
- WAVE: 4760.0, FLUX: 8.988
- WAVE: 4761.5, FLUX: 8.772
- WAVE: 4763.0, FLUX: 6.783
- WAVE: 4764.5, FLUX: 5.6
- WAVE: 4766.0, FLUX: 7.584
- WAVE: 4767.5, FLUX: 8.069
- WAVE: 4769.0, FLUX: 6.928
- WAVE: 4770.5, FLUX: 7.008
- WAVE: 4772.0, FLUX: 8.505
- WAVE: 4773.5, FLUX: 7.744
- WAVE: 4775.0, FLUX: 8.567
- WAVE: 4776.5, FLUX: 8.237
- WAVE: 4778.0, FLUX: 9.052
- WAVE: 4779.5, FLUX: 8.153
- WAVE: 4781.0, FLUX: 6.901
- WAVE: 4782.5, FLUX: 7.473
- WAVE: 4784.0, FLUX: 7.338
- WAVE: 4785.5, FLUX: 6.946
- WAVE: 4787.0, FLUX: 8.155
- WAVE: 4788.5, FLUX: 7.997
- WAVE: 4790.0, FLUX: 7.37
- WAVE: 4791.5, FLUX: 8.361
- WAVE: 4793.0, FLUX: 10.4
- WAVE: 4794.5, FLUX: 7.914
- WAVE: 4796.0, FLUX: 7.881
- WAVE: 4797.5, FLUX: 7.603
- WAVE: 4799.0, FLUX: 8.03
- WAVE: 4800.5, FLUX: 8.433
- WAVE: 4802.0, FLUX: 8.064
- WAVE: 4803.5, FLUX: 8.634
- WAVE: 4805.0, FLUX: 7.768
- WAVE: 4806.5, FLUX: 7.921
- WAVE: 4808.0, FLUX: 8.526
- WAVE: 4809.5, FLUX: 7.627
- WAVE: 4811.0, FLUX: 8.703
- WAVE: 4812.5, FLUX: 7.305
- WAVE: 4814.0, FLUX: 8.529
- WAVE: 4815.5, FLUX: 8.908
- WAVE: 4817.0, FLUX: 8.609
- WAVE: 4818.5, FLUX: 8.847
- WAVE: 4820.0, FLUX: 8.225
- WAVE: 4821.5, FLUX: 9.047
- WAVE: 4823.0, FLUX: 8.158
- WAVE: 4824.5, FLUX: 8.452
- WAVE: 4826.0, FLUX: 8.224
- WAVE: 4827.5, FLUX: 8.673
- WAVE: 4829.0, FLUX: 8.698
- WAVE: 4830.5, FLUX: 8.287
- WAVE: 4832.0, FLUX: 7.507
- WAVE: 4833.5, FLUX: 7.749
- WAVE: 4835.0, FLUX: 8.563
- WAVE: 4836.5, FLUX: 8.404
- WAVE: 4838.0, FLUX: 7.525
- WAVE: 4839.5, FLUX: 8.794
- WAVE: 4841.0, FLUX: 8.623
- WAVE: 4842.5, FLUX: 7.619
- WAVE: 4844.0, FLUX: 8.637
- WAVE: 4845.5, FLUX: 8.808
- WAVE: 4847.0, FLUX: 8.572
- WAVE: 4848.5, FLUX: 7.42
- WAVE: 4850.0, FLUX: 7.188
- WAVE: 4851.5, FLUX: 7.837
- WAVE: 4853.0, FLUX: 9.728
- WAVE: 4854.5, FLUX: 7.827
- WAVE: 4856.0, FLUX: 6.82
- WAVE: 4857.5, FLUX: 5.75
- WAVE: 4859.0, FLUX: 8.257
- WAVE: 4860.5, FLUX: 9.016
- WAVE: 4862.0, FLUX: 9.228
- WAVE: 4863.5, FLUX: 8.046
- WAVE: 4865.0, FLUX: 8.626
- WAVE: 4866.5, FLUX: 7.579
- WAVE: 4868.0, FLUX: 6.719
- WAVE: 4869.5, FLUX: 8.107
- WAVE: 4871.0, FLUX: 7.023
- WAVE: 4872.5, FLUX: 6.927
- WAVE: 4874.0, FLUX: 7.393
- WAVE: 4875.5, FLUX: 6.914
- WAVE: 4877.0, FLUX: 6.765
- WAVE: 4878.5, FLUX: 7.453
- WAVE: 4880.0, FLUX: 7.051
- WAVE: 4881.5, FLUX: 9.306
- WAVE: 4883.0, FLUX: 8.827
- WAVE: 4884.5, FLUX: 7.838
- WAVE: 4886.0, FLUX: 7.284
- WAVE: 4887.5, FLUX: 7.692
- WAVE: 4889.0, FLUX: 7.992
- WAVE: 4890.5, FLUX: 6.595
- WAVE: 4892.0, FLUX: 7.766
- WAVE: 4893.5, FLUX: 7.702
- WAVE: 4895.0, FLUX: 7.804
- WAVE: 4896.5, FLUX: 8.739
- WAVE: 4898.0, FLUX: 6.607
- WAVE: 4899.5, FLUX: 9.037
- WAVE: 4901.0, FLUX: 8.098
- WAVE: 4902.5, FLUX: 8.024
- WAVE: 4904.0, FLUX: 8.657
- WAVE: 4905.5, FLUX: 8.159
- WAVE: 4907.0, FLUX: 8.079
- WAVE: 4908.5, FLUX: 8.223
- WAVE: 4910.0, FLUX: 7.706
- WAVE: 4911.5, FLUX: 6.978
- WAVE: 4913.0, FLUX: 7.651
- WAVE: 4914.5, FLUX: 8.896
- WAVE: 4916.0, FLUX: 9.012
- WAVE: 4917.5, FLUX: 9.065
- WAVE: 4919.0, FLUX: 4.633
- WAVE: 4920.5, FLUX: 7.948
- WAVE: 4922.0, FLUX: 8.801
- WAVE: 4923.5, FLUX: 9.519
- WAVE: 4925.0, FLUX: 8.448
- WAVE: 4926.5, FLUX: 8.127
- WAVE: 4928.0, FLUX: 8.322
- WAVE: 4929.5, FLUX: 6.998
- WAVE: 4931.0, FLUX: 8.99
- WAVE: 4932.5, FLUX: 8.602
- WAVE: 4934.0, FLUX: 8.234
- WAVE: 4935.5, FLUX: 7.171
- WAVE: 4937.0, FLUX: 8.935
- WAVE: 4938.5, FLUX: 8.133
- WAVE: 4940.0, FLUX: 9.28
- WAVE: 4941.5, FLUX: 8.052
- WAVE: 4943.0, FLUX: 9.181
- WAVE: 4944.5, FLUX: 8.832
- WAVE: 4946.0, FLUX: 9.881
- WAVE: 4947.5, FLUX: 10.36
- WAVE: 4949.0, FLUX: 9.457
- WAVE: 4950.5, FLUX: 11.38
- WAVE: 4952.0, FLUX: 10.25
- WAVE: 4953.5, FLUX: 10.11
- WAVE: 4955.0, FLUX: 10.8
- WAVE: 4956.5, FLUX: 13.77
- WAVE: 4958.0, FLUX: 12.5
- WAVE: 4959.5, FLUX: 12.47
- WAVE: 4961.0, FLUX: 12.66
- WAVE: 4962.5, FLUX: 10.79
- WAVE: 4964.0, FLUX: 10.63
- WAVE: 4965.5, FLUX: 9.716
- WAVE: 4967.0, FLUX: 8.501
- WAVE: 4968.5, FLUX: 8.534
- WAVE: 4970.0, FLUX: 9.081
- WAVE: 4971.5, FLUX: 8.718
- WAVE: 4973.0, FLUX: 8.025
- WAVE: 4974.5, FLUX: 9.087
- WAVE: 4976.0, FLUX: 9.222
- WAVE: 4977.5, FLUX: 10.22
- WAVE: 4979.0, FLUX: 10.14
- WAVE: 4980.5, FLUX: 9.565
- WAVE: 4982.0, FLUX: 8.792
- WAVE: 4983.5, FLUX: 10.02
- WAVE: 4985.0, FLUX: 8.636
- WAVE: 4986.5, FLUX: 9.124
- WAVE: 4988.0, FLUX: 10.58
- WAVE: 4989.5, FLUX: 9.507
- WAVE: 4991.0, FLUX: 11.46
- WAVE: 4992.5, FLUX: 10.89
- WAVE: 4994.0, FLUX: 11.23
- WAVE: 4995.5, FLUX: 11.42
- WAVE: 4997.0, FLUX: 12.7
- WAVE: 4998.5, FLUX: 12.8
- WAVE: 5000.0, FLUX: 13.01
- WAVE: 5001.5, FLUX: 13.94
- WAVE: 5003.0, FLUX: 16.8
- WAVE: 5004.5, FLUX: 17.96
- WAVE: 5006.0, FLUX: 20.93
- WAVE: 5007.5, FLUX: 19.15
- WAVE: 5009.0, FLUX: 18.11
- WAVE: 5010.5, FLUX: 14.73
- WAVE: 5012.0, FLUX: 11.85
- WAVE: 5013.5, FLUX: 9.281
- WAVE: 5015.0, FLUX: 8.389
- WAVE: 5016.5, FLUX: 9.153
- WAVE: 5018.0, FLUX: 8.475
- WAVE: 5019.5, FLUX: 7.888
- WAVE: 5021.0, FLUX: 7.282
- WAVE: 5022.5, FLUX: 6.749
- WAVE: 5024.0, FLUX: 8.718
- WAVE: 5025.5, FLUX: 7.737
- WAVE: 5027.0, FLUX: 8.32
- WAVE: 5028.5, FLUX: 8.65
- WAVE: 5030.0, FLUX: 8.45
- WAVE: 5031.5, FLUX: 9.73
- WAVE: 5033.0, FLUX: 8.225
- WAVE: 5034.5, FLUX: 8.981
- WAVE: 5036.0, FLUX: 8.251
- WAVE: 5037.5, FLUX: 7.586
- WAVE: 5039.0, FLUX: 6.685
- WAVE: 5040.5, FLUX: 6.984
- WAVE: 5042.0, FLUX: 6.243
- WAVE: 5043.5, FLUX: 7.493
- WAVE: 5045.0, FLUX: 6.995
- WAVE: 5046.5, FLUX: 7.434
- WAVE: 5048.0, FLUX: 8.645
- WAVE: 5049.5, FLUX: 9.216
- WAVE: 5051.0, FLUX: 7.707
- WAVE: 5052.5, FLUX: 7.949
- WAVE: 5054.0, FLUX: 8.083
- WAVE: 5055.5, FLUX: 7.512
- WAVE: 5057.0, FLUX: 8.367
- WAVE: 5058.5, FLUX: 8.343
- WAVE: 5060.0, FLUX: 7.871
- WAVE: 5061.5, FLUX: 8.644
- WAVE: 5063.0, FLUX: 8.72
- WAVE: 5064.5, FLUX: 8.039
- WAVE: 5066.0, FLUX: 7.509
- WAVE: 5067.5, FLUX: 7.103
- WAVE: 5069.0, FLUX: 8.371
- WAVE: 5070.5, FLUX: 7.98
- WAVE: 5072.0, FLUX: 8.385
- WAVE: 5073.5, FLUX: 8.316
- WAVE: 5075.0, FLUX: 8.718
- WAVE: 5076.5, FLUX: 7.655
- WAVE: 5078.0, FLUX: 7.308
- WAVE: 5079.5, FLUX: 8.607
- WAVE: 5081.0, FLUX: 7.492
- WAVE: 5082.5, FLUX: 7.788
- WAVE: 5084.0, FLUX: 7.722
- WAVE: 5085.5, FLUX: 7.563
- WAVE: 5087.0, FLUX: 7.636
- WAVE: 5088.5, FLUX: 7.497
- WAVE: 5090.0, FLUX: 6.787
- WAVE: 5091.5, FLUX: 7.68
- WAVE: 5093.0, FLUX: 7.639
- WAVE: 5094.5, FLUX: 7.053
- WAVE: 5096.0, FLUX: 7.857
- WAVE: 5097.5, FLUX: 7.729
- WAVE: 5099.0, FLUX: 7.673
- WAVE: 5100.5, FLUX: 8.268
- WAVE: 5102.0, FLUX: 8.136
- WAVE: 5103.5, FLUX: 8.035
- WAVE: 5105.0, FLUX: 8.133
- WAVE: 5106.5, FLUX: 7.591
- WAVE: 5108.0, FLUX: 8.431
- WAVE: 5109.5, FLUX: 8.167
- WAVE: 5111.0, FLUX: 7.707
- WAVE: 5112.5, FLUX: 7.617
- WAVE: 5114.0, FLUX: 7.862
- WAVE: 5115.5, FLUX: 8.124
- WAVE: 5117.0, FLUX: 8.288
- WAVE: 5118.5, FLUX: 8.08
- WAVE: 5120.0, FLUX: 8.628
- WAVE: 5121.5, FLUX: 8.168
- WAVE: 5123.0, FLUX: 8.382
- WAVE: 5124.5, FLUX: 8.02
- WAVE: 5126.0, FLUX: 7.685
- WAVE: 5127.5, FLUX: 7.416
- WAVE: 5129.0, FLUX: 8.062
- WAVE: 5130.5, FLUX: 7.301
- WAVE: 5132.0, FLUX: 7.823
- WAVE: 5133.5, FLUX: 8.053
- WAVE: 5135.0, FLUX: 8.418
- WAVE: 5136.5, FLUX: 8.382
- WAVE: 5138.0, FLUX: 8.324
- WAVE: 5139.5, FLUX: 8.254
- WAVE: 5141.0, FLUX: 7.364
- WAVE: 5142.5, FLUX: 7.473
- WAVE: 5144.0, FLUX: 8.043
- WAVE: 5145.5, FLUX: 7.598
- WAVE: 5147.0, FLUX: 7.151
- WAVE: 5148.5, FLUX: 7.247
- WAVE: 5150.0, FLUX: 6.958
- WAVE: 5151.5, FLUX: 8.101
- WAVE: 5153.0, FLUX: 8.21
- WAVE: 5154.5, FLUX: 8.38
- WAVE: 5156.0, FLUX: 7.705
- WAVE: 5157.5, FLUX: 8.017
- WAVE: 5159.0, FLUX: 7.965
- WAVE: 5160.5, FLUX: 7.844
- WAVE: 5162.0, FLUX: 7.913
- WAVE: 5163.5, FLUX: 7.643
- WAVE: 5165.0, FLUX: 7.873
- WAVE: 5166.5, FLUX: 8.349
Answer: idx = 1.08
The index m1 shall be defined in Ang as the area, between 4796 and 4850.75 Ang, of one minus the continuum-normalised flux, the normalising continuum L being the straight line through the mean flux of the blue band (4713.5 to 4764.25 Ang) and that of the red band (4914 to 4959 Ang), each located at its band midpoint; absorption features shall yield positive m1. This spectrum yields 1.7 Ang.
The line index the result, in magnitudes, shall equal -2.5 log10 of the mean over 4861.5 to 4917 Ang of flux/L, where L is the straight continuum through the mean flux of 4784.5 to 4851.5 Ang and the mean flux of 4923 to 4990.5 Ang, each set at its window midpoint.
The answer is 0.14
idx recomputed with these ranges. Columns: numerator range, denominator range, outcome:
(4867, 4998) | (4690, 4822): 1.11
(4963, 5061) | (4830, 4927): 1.25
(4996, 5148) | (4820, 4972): 1.04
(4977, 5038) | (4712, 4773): 1.37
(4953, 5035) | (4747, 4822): 1.34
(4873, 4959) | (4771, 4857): 1.04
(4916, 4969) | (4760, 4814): 1.19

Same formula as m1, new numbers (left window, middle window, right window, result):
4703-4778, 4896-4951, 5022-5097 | -3.4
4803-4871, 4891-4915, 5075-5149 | 0.3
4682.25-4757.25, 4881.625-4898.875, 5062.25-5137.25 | 0.5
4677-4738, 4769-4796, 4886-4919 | 0.2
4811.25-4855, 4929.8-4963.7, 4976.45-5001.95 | 0.5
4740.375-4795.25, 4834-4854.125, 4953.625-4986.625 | 1.1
